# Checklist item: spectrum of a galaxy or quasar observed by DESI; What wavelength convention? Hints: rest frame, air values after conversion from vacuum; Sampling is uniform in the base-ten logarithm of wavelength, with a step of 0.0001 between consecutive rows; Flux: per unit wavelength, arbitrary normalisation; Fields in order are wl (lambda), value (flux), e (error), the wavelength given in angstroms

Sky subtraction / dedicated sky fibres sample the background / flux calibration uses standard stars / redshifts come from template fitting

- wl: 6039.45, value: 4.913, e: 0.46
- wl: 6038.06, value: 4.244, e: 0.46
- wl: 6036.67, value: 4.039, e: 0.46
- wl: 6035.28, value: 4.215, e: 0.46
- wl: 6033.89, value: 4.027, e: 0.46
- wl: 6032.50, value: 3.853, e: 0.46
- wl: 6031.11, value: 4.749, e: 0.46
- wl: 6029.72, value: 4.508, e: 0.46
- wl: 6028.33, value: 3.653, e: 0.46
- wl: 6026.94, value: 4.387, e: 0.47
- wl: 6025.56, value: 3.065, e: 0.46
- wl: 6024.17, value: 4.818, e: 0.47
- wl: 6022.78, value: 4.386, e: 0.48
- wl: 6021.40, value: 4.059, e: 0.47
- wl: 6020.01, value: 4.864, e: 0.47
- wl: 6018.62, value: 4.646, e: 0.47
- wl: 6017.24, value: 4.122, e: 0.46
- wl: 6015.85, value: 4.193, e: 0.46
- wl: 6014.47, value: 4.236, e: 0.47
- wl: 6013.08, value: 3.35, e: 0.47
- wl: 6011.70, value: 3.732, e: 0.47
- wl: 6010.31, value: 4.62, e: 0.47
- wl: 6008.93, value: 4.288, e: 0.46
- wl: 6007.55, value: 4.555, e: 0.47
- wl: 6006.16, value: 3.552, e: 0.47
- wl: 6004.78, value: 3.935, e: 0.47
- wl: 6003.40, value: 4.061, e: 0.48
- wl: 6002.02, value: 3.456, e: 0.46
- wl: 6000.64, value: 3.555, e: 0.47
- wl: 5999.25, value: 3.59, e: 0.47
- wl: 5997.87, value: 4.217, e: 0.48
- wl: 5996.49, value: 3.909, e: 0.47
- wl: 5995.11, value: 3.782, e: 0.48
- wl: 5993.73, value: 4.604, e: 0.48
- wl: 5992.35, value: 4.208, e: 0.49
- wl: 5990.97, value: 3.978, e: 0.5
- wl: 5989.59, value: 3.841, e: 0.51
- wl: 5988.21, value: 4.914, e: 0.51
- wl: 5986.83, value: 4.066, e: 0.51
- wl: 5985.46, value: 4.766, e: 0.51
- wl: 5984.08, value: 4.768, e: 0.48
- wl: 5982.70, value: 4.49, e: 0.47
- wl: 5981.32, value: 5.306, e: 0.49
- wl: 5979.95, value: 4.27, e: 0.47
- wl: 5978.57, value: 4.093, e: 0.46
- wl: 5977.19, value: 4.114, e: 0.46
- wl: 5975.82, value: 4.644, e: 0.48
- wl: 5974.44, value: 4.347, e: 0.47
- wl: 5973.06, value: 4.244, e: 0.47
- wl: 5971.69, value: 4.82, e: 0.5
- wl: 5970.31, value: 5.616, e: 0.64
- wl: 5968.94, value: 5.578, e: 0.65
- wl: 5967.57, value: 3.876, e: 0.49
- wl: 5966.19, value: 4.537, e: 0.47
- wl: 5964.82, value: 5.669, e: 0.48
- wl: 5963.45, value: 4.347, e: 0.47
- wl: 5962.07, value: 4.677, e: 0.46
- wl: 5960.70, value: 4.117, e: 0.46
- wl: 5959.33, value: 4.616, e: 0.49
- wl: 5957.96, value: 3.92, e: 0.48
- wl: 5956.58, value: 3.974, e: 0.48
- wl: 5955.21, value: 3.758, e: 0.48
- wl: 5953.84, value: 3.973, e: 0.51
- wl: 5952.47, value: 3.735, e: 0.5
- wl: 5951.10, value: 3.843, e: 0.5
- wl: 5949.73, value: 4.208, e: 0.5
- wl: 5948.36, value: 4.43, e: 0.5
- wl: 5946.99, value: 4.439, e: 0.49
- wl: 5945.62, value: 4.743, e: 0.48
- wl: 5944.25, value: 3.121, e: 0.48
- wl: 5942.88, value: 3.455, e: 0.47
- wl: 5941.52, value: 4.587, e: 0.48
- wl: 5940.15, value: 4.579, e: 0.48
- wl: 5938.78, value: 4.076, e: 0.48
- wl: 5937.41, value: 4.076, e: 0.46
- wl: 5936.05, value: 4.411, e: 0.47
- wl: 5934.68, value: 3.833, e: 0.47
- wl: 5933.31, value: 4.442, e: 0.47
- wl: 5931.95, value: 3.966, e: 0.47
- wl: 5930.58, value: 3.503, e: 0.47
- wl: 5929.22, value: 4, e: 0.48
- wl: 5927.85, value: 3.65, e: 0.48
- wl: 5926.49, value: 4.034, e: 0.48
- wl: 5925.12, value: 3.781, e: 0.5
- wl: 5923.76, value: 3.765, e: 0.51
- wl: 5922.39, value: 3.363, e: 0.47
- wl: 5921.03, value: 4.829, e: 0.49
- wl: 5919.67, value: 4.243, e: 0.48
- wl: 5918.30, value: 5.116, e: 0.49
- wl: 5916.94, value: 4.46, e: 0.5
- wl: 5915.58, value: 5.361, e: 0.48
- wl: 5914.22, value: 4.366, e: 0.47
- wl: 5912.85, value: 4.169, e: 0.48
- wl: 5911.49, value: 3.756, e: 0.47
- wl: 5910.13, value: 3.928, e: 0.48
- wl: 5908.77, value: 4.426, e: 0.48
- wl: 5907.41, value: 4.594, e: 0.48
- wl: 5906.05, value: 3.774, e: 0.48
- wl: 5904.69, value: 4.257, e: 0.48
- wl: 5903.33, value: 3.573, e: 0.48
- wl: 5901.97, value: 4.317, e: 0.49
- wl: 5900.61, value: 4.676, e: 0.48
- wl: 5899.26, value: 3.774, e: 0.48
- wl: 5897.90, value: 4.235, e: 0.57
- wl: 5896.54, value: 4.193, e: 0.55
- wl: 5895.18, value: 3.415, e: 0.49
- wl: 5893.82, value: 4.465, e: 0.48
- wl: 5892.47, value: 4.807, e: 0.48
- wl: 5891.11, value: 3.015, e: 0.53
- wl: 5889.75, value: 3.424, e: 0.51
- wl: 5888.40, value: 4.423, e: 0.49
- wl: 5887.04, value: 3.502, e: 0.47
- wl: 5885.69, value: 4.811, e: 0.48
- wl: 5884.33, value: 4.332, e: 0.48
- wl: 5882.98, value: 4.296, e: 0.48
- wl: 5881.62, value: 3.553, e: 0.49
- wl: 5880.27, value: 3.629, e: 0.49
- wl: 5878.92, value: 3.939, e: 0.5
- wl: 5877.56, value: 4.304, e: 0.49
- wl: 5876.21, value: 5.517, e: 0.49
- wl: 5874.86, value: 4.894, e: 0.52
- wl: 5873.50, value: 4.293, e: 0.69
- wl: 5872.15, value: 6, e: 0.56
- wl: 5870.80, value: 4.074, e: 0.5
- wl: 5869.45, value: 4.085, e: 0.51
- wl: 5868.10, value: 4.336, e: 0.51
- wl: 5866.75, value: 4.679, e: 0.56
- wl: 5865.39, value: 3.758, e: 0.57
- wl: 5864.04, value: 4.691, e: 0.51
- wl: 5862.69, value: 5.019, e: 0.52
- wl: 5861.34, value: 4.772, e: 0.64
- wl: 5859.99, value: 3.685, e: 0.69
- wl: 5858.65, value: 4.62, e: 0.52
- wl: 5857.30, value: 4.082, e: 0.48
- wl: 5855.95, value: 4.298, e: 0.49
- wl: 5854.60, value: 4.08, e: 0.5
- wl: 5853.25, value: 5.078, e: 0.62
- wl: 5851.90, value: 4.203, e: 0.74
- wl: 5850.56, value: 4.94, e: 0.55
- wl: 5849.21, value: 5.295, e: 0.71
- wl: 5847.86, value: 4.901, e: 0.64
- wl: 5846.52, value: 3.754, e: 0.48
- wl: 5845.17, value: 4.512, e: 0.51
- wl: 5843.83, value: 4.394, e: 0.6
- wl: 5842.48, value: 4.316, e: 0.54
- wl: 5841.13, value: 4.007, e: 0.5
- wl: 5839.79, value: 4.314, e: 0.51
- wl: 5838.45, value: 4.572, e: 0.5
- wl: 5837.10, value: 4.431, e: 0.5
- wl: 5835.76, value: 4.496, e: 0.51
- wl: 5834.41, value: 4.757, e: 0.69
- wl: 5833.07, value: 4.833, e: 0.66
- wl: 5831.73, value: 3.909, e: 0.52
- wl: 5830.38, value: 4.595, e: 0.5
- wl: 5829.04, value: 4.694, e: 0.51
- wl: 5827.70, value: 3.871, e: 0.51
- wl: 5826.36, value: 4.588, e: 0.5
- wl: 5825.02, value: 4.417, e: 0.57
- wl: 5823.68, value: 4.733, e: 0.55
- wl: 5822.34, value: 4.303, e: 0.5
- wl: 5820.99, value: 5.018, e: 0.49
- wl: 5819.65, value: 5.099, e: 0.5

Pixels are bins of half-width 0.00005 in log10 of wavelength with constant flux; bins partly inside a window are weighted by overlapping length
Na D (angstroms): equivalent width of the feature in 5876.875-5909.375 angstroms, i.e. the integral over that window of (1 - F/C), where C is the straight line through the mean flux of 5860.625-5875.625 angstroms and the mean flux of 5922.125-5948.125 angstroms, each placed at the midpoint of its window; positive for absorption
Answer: 2.3 angstroms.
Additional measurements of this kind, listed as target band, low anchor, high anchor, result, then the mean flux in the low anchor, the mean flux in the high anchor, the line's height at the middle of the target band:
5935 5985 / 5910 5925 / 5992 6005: -3.34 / 4.3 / 3.92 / 4.1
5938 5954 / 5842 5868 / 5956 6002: 1.13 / 4.48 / 4.39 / 4.42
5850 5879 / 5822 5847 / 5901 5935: -1.46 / 4.4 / 4.15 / 4.31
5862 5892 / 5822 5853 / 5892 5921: 0.49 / 4.48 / 4.29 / 4.37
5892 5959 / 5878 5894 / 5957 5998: 1.20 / 4.01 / 4.48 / 4.21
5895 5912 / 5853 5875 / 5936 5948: 0.88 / 4.47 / 4.16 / 4.32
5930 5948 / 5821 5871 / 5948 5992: 1.31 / 4.45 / 4.42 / 4.43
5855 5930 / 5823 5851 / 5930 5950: 0.92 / 4.49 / 4.13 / 4.29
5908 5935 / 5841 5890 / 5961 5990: 2.14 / 4.4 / 4.62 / 4.51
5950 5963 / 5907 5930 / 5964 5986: 1.32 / 4.22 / 4.69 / 4.54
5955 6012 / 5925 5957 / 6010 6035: -3.10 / 4.03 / 4.17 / 4.11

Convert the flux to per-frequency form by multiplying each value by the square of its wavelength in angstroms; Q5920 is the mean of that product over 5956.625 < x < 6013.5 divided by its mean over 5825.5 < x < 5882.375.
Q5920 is 1.01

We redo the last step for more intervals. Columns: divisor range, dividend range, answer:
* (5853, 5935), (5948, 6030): 1.04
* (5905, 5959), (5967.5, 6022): 1.06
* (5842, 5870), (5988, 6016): 0.95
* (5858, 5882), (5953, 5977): 1.04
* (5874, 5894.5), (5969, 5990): 1.13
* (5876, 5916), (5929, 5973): 1.05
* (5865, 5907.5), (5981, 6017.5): 1.02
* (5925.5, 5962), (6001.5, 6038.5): 1.04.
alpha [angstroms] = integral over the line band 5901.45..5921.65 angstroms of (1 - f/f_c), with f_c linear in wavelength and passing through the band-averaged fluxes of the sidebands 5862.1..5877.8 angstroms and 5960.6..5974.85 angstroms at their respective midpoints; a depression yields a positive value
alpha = 1.5 angstroms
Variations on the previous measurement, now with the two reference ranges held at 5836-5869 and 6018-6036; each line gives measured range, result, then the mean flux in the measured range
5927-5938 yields 0.9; 3.99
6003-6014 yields 0.6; 4.01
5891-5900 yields 0.7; 4.05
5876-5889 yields 0.7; 4.18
